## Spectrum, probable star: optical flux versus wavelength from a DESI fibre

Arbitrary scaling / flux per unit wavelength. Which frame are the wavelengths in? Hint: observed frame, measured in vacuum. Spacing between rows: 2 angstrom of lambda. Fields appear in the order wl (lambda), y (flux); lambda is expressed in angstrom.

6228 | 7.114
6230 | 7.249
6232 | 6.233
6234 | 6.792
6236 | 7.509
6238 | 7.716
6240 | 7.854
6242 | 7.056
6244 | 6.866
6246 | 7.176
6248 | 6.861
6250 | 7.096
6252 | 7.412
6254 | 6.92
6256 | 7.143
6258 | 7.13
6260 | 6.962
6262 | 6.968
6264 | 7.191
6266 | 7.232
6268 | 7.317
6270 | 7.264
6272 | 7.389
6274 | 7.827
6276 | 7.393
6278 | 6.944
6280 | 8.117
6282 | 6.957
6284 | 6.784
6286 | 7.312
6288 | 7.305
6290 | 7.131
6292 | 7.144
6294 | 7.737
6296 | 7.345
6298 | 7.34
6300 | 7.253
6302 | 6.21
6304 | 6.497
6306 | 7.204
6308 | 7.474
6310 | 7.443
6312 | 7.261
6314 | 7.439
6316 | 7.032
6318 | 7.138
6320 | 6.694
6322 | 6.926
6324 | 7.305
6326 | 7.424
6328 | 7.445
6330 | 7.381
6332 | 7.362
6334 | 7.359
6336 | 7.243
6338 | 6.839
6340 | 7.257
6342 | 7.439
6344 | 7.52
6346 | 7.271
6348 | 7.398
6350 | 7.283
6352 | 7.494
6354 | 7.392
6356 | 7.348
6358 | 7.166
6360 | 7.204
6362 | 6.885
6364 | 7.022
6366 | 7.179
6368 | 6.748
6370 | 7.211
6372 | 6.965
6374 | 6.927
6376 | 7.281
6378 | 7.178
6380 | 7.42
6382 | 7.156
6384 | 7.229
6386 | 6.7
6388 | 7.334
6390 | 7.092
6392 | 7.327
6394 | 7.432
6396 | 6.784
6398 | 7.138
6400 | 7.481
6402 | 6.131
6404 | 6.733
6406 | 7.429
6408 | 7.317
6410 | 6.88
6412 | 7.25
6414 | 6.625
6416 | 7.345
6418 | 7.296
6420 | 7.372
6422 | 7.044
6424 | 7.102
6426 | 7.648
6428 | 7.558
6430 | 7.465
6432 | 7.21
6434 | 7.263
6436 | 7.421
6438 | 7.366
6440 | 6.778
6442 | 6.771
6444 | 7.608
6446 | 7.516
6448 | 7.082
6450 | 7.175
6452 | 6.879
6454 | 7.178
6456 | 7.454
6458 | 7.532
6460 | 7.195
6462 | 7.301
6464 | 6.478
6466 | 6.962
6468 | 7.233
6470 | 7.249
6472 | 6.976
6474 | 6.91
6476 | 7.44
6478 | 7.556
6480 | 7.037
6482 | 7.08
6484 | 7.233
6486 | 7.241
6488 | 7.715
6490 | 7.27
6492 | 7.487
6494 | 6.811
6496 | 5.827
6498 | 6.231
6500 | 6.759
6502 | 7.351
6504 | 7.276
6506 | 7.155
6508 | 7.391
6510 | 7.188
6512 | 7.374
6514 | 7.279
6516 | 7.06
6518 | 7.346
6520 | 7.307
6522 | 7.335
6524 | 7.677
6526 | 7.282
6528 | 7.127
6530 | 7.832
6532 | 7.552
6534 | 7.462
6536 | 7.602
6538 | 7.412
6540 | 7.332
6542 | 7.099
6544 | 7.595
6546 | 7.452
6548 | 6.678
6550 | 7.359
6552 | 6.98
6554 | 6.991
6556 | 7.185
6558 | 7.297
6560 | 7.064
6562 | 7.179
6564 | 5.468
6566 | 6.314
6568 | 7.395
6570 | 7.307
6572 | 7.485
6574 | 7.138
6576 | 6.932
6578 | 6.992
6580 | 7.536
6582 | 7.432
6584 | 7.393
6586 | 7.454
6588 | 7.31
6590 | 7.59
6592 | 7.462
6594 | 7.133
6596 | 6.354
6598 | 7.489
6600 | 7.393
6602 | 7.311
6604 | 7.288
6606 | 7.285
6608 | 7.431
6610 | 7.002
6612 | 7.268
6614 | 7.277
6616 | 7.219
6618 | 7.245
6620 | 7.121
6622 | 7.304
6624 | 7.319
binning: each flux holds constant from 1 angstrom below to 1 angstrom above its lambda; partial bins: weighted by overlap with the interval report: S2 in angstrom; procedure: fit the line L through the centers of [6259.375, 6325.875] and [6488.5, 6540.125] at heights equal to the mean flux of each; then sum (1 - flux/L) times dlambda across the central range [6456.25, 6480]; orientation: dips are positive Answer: 0.2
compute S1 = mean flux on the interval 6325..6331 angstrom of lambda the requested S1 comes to 7.42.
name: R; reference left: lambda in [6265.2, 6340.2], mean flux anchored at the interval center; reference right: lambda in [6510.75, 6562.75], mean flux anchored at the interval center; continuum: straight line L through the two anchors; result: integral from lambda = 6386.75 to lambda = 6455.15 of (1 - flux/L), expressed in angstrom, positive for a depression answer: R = 0.8 angstrom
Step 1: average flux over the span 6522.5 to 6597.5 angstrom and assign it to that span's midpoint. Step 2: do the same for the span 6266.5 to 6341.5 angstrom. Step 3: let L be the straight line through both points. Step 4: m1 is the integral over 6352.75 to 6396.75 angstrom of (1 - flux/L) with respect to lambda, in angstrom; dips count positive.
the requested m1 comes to 0.5 angstrom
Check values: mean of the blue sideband 7.23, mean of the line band 7.14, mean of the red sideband 7.21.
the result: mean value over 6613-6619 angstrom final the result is 7.25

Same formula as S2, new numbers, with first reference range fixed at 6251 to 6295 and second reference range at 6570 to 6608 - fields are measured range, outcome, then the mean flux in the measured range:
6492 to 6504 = 0.9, 6.73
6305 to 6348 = 0.0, 7.26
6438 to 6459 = 0.2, 7.21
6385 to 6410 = 0.7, 7.07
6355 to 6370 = 0.4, 7.09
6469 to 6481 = 0.1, 7.19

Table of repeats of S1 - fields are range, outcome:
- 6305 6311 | 7.37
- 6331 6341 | 7.21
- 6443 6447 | 7.56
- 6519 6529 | 7.35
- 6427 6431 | 7.51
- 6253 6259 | 7.06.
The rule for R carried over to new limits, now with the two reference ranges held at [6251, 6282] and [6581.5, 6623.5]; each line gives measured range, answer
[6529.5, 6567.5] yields 0.67 angstrom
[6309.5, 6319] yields 0.02 angstrom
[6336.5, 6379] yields 0.46 angstrom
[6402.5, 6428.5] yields 0.35 angstrom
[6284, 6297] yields -0.03 angstrom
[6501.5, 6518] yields 0.02 angstrom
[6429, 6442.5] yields 0.14 angstrom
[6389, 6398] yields 0.14 angstrom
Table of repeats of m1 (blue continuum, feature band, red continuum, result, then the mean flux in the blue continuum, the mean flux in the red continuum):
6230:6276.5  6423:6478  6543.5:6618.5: -0.3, 7.19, 7.17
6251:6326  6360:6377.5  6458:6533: 0.4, 7.2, 7.18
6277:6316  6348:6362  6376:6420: -0.3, 7.2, 7.12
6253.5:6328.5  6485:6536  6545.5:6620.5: -0.4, 7.2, 7.16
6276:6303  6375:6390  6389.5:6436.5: 0.0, 7.21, 7.18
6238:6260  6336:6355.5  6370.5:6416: -0.6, 7.17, 7.09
